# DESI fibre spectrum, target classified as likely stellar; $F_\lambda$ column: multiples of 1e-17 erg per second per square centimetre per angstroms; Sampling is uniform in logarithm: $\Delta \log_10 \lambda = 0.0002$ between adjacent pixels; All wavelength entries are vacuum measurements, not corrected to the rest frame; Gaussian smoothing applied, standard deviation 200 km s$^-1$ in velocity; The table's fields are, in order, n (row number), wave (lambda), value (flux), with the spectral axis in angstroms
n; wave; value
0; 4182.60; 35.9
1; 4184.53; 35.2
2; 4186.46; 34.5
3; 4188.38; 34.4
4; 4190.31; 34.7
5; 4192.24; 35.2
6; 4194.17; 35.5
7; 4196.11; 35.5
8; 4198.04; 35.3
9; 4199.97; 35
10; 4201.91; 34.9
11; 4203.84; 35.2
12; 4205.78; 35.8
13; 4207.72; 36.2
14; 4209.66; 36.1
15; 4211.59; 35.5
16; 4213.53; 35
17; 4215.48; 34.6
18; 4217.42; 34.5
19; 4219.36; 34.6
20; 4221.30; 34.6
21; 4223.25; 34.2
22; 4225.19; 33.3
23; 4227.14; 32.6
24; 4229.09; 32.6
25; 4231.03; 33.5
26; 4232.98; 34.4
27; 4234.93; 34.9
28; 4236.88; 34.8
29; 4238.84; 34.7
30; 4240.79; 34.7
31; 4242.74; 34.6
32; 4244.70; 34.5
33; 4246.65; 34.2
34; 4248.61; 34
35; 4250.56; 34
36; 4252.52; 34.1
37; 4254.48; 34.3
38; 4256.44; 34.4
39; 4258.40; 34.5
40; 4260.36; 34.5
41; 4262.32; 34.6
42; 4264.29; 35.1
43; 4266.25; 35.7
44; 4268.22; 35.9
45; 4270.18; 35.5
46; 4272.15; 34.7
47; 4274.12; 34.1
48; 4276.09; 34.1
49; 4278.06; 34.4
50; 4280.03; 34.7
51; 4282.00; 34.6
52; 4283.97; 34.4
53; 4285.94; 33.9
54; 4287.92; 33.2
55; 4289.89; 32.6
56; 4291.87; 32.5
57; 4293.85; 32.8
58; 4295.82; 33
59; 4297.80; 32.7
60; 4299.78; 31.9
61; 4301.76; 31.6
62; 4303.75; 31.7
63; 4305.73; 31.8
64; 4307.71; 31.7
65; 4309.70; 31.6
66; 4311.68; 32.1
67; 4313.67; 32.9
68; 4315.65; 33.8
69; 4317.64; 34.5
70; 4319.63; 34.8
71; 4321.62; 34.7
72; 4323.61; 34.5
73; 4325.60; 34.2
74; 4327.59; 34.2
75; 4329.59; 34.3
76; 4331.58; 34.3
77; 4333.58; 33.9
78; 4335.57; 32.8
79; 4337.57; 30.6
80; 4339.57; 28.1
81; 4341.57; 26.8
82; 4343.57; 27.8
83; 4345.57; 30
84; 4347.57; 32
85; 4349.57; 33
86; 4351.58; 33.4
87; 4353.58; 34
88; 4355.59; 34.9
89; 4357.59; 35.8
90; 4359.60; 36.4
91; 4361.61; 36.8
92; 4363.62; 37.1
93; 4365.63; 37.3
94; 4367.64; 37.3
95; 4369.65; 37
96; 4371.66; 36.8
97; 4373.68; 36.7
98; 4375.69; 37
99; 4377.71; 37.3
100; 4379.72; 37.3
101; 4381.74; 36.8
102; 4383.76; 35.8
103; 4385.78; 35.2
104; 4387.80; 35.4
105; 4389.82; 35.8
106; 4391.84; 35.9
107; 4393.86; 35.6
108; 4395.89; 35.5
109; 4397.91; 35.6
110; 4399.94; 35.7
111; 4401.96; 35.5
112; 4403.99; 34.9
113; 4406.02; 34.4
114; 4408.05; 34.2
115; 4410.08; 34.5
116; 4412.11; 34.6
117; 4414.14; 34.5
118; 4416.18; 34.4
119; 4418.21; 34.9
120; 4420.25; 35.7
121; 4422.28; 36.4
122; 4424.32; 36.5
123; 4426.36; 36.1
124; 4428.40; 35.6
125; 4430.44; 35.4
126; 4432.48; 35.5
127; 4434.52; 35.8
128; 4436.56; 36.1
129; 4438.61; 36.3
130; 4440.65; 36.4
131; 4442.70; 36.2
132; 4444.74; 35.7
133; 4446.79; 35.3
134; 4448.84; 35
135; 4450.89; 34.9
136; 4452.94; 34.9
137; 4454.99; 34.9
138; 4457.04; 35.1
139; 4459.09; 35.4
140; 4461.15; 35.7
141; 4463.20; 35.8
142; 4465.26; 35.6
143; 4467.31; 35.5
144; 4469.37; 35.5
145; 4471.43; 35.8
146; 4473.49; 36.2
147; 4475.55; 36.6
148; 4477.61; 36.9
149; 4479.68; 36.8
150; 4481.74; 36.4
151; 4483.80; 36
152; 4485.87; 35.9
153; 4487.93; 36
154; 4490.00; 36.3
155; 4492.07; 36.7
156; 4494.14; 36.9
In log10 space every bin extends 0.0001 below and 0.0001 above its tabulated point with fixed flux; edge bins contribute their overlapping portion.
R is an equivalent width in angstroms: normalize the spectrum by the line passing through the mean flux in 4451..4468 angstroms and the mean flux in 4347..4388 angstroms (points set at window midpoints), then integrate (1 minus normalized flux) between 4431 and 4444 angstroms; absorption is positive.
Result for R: -0.2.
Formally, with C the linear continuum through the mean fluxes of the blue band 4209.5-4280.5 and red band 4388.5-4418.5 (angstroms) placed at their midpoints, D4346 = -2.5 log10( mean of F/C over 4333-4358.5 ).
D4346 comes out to 0.102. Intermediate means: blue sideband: 34.5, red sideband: 35.1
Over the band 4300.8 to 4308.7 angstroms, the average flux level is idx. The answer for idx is 31.7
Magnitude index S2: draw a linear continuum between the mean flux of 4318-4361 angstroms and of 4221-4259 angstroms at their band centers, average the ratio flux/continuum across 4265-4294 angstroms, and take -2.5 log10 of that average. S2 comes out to -0.02 mag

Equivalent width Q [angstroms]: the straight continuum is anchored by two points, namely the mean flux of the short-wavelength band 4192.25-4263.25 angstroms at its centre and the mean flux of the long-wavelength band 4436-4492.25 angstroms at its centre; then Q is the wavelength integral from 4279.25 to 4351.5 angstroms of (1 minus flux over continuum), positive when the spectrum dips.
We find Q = 5.05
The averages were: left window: 34.6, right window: 35.8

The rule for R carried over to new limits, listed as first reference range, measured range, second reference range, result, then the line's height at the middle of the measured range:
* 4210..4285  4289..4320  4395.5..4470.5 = 1.94 angstroms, 34.8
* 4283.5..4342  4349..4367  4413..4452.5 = -0.89 angstroms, 33.8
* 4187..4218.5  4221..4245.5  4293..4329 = 0.36 angstroms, 34.6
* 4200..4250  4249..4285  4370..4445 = 0.21 angstroms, 34.8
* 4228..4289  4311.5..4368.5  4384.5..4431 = 2.25 angstroms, 34.9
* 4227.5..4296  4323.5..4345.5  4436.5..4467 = 1.88 angstroms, 34.7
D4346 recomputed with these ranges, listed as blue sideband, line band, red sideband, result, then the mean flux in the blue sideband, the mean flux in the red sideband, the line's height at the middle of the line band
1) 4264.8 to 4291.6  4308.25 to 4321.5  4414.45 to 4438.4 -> 0.04 mag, 34.4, 35.6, 34.7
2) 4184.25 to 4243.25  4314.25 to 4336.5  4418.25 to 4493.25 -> 0.03 mag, 34.7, 35.8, 35.2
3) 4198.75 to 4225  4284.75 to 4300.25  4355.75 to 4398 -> 0.09 mag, 35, 36.4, 35.7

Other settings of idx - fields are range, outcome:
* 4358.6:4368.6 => 37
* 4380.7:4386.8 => 35.9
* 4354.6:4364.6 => 36.2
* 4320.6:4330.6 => 34.4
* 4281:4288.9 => 34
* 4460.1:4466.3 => 35.7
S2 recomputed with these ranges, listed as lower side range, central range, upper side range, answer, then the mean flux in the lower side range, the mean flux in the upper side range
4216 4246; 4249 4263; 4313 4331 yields -0.005 mag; 34.2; 34.2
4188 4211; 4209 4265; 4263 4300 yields 0.011 mag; 35.3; 34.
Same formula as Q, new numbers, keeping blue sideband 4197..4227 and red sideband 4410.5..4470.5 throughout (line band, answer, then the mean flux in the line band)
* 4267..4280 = 0.1 angstroms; 34.8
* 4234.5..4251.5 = 0.3 angstroms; 34.5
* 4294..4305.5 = 1.0 angstroms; 32.2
